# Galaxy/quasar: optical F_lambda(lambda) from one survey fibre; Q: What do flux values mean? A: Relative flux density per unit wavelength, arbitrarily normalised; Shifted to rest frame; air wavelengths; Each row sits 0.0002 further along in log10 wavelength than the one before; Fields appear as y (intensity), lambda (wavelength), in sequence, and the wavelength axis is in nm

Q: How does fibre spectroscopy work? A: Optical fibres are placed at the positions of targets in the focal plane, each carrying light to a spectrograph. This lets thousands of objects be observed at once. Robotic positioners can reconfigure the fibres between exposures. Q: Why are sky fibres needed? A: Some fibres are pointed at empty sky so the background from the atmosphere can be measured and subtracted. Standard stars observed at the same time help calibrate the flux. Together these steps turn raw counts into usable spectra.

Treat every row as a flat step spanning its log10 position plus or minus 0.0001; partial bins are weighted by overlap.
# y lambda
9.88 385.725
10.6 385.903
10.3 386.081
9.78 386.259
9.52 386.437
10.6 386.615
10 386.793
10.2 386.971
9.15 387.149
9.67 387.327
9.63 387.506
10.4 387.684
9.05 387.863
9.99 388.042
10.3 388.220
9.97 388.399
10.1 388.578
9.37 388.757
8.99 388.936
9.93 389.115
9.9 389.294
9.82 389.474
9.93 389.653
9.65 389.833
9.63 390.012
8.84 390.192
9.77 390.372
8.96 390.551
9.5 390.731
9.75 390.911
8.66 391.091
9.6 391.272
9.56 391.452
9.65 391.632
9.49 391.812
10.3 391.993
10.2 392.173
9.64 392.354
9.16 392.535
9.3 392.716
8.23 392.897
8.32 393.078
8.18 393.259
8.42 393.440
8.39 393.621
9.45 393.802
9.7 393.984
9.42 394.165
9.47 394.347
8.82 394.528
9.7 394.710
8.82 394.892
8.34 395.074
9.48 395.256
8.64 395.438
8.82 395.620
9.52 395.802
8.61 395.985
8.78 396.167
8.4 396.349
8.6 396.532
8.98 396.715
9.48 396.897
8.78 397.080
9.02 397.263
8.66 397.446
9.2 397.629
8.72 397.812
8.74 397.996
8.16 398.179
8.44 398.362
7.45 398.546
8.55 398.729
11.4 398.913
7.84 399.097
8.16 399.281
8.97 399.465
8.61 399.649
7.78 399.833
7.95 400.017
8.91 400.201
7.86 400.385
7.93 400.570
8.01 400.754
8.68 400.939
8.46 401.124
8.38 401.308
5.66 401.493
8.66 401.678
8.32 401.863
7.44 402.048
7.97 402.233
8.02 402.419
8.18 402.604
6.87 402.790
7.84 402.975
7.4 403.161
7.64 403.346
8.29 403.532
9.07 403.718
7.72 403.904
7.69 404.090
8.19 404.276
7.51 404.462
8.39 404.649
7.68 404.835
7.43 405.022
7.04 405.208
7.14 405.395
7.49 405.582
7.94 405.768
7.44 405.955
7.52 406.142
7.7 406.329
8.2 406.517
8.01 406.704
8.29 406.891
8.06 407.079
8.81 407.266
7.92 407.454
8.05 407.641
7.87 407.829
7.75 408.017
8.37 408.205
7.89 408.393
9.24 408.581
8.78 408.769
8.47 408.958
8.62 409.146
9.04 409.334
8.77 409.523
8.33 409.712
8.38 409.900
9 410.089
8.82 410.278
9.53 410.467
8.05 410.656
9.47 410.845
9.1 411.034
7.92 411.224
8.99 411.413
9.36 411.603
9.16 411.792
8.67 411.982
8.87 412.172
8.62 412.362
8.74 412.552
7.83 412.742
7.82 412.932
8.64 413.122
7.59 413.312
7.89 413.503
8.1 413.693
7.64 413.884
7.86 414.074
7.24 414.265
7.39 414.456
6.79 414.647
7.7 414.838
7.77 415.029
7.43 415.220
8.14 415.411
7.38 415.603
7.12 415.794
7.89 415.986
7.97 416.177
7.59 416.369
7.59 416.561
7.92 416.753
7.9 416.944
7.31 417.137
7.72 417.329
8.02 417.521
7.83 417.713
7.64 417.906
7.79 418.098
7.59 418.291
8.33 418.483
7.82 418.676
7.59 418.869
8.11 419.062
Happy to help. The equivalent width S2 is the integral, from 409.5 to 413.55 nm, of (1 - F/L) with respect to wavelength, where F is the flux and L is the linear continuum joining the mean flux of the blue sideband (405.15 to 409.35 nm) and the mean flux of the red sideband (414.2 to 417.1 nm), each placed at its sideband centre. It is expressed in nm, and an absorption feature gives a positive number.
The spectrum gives -0.41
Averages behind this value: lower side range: 8.06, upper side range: 7.59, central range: 8.62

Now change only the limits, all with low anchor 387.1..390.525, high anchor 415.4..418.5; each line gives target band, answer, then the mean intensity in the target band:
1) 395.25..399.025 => 0.10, 8.86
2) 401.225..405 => 0.37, 7.84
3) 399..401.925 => 0.24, 8.14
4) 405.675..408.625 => 0.13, 8.05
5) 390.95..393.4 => 0.05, 9.24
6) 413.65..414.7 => 0.06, 7.5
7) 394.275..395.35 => 0.02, 9.1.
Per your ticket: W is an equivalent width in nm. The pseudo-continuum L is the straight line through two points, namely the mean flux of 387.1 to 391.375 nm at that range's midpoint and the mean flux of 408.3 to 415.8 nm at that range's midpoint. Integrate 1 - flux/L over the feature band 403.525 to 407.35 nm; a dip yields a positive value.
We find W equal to 0.36 nm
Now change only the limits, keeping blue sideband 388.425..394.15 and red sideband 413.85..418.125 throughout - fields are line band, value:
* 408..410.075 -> -0.11 nm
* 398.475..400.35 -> 0.05 nm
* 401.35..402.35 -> 0.11 nm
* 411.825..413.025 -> -0.09 nm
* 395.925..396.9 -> 0.03 nm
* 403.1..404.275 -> 0.07 nm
